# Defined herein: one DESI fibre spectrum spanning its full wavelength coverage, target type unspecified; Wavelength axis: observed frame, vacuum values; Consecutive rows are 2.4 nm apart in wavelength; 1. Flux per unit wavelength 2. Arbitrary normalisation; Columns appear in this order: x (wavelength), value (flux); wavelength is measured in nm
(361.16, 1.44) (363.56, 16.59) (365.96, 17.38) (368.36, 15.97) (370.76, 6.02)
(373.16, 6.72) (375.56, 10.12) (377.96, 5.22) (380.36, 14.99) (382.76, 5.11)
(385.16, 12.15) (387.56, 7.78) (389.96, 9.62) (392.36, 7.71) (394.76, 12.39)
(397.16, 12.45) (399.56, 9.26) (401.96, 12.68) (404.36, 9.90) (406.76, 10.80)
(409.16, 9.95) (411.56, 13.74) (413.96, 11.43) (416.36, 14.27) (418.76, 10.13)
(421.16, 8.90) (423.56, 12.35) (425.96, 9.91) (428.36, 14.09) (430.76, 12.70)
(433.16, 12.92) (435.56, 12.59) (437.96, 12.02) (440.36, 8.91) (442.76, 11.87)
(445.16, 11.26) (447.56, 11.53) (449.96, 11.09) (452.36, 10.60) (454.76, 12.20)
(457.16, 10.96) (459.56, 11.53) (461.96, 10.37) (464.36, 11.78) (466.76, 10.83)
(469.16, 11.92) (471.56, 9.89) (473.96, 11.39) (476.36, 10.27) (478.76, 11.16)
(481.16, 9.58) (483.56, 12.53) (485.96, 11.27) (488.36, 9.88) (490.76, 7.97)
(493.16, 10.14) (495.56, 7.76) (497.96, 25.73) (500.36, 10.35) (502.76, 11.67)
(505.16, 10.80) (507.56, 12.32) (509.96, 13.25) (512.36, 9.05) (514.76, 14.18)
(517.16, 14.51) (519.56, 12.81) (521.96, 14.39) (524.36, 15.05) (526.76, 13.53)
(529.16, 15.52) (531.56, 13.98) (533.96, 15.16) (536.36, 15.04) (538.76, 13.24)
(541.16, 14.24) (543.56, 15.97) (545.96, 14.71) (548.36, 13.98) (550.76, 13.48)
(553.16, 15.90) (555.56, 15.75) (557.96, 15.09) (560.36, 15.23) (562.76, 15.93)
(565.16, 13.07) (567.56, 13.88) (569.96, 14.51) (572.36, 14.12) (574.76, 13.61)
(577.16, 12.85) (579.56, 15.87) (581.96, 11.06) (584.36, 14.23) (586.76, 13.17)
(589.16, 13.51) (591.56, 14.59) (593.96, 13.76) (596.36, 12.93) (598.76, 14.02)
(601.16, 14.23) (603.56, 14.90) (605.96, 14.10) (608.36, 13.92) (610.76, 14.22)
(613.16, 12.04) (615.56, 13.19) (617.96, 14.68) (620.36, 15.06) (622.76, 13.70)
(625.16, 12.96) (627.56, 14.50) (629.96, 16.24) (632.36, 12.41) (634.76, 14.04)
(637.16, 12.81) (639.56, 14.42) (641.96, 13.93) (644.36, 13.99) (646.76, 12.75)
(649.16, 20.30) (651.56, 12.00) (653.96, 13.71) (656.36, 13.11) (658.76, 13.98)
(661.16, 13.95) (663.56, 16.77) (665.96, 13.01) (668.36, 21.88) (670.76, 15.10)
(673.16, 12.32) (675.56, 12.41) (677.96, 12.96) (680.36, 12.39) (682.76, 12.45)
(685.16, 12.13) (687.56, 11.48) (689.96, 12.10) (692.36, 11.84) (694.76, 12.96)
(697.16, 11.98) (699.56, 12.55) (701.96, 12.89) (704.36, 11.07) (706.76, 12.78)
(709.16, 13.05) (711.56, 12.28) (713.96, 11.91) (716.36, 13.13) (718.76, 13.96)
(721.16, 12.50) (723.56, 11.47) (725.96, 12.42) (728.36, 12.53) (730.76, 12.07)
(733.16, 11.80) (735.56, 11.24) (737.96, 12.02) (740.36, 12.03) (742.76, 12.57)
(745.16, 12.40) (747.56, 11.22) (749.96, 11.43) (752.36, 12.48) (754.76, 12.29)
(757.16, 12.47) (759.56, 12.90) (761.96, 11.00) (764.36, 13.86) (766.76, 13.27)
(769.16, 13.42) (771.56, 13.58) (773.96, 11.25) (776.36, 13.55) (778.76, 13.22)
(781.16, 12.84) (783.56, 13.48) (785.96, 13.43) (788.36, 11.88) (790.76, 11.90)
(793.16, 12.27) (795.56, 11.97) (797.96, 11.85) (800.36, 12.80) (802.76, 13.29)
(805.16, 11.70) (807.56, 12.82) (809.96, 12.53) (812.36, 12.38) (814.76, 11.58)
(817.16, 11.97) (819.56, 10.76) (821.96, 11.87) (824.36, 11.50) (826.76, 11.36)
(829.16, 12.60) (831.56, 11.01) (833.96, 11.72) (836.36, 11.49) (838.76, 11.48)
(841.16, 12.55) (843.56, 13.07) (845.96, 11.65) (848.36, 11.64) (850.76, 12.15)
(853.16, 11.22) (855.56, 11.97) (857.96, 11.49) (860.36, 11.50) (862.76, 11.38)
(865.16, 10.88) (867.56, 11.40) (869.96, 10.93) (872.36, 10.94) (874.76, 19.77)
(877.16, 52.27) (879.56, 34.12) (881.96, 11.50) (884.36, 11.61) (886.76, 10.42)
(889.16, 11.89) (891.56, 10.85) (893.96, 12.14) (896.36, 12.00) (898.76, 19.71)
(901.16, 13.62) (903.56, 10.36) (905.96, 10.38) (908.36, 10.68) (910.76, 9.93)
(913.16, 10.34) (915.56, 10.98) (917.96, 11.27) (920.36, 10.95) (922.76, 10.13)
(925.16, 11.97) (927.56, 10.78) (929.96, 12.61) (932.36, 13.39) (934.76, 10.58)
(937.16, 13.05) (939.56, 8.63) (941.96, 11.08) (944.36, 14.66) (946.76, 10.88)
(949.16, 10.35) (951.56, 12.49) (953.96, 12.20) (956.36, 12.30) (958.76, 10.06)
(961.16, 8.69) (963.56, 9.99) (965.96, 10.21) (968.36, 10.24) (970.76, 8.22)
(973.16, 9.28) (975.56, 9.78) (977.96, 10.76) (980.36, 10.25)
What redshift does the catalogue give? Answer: 0.337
